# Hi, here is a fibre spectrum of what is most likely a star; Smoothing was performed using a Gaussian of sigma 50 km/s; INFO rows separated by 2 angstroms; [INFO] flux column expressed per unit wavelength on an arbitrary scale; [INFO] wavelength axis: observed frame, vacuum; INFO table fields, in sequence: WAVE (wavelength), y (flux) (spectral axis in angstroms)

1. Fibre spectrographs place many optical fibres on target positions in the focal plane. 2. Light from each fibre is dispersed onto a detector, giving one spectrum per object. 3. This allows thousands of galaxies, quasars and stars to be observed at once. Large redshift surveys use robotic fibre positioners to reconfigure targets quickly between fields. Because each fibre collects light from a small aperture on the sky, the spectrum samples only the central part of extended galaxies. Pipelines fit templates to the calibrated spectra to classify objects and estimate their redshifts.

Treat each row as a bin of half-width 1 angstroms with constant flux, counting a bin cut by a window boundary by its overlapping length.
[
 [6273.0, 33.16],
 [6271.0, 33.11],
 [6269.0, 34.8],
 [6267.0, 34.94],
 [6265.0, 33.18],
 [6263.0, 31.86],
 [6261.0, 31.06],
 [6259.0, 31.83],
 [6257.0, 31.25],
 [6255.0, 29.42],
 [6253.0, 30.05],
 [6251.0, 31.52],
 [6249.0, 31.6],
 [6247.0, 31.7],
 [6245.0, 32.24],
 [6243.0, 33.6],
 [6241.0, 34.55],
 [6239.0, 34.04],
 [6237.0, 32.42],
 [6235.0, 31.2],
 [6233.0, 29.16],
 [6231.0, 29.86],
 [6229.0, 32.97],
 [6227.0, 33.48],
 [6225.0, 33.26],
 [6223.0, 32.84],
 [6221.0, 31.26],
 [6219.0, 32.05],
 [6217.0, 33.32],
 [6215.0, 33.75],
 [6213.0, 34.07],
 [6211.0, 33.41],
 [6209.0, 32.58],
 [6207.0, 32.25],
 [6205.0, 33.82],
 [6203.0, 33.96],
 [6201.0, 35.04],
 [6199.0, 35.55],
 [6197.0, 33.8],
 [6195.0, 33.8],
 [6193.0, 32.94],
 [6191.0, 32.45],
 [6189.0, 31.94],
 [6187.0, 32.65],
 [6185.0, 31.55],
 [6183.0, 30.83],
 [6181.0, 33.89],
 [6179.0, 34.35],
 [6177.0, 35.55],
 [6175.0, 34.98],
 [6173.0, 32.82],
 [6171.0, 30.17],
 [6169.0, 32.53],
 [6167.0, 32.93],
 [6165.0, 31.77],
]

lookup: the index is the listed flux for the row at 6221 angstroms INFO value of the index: 31.26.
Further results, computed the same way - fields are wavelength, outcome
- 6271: 33.11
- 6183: 30.83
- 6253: 30.05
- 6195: 33.8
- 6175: 34.98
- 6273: 33.16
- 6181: 33.89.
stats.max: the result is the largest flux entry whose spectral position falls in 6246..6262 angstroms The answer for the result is 31.83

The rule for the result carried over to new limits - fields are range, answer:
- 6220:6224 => 32.84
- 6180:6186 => 33.89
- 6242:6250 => 33.6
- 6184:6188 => 32.65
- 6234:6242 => 34.55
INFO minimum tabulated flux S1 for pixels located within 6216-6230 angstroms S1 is 31.26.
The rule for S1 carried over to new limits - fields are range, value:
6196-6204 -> 33.8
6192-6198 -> 32.94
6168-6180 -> 30.17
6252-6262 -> 29.42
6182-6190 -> 30.83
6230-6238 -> 29.16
